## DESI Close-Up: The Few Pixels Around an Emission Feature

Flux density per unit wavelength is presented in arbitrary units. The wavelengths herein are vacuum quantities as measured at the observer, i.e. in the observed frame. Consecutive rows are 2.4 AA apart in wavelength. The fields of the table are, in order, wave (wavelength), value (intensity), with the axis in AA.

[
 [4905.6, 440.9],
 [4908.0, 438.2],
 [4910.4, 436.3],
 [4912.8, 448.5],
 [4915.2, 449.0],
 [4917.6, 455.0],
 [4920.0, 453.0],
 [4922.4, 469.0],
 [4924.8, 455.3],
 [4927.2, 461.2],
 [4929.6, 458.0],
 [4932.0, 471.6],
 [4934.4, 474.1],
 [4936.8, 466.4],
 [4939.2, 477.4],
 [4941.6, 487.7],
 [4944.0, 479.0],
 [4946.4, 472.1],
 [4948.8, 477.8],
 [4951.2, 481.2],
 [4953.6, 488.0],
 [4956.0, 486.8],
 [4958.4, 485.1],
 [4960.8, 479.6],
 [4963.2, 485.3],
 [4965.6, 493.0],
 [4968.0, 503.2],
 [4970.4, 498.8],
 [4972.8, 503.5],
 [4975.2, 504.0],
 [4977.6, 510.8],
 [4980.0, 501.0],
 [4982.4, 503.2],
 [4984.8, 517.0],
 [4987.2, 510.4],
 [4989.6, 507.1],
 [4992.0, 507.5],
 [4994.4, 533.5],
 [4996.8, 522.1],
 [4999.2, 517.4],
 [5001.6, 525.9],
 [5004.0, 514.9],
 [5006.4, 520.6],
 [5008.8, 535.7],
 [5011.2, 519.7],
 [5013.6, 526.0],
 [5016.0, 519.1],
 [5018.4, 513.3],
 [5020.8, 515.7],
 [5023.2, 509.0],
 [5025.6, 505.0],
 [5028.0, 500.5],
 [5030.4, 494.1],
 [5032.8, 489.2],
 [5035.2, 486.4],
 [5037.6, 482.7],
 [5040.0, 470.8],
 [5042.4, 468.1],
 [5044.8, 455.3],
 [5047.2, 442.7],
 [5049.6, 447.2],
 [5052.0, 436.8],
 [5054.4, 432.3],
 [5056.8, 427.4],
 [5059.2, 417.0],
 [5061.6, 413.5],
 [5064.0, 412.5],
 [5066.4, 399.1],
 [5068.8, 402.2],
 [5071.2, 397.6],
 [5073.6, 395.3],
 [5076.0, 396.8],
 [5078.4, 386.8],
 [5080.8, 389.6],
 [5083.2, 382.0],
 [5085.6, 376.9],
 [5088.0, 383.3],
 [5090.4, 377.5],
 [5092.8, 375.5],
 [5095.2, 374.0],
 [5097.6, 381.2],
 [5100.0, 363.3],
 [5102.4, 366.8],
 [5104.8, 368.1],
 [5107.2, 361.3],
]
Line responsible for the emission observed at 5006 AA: C IV 1549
